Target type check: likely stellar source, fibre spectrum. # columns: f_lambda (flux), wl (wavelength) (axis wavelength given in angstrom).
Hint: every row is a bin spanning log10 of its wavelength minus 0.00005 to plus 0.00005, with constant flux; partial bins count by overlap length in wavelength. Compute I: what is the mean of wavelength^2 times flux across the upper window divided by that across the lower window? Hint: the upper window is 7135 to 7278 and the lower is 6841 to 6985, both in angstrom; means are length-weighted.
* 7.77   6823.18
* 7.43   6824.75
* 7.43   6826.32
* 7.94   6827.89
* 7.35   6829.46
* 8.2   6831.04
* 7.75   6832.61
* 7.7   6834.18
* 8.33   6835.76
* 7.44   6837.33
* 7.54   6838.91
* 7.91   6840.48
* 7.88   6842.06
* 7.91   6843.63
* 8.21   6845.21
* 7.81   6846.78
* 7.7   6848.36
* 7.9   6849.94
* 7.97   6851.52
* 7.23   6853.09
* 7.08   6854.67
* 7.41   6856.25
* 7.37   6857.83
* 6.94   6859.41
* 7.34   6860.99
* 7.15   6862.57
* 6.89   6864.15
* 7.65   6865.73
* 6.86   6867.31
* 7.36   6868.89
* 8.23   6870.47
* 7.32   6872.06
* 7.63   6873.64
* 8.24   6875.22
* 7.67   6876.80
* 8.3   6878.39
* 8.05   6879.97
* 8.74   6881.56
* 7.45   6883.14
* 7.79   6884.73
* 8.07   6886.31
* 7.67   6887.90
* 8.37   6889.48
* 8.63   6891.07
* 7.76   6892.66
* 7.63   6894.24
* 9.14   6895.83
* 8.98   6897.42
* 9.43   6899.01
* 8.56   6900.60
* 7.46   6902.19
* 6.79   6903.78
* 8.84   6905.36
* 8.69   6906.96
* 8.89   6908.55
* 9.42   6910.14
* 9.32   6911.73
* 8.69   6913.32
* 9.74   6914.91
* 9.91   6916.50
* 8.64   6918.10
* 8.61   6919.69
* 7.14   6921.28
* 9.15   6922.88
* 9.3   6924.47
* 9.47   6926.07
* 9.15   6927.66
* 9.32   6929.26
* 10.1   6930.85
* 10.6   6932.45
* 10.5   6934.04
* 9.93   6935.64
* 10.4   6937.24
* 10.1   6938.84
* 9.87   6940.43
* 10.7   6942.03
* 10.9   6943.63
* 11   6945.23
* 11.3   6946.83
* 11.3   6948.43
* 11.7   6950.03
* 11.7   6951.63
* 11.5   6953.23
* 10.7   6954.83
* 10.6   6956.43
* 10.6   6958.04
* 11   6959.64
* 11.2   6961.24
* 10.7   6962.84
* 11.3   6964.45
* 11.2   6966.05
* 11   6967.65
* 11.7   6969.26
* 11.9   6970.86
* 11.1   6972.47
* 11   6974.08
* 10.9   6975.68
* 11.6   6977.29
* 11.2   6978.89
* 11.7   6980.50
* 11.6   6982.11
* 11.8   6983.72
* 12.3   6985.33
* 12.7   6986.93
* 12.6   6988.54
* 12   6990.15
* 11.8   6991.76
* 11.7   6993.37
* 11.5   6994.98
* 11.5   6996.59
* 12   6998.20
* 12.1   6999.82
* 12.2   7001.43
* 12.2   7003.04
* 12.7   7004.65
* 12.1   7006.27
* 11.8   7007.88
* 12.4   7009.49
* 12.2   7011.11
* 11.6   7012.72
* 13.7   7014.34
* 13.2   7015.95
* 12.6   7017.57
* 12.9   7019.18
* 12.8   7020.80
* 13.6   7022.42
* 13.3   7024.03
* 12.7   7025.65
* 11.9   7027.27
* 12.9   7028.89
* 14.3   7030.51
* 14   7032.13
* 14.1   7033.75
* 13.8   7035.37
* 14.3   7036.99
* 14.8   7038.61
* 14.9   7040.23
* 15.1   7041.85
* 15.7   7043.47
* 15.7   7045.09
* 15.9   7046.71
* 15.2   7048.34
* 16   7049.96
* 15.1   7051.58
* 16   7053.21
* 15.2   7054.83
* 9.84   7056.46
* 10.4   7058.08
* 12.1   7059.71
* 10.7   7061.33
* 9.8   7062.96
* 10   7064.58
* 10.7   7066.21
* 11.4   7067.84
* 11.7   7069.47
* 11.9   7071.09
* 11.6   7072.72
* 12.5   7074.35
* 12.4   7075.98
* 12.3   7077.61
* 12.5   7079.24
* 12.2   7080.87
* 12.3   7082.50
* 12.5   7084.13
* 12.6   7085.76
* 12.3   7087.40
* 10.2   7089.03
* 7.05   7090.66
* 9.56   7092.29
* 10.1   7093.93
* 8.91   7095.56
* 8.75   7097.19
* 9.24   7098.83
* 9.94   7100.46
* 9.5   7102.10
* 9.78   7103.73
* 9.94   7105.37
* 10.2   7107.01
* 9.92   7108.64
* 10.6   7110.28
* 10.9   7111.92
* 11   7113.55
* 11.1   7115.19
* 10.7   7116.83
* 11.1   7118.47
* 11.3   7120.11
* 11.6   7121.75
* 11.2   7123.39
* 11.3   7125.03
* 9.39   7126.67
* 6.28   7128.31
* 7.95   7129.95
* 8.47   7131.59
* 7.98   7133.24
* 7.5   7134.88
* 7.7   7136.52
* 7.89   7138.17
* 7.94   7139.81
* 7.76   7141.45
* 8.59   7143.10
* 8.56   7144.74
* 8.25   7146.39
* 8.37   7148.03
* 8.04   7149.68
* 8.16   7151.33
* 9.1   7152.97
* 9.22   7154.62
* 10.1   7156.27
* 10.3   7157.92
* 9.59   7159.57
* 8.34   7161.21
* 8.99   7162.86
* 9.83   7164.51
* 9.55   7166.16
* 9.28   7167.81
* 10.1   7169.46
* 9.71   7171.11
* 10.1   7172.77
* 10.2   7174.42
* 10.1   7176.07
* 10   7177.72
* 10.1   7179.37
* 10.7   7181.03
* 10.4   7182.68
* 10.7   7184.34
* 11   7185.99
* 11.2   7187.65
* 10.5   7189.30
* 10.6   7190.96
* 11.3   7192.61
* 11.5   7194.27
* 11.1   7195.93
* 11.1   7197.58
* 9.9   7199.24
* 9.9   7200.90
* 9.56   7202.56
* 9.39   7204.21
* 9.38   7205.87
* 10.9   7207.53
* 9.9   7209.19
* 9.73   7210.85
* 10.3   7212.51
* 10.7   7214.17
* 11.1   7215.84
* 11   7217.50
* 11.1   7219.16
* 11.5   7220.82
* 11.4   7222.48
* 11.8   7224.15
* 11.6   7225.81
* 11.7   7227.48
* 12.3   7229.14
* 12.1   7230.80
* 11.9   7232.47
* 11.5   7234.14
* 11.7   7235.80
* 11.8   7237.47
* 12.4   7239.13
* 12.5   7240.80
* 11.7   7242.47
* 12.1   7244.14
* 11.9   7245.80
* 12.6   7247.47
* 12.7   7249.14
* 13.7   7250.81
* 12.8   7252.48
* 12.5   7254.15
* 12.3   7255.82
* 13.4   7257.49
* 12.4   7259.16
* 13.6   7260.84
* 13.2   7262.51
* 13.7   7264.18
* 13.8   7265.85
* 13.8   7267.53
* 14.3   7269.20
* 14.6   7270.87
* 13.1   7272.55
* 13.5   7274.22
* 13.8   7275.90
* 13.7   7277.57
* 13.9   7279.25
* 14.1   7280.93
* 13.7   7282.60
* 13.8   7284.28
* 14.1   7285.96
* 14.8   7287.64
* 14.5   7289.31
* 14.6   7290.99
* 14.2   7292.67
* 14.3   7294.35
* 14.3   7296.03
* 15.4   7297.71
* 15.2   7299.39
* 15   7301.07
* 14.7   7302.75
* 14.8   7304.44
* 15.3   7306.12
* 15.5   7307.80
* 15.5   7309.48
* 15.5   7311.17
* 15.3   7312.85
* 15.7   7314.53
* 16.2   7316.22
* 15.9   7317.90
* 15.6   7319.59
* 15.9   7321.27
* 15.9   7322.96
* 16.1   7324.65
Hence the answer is 1.3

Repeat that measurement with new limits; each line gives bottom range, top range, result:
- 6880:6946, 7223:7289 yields 1.58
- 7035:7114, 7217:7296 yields 1.14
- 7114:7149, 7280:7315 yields 1.70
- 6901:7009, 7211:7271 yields 1.25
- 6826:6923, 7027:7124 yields 1.58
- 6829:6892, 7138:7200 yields 1.37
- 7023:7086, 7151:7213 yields 0.80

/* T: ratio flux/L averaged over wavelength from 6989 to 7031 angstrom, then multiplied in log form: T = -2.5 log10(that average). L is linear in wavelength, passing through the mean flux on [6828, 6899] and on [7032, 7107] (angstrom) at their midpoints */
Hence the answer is -0.14 mag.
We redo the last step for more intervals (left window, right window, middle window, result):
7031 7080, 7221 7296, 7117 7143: 0.40 mag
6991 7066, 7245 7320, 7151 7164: 0.41 mag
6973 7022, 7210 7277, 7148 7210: 0.23 mag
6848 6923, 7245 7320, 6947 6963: -0.21 mag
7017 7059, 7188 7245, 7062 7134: 0.23 mag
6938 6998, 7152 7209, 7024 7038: -0.23 mag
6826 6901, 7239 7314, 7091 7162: 0.24 mag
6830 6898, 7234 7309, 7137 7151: 0.40 mag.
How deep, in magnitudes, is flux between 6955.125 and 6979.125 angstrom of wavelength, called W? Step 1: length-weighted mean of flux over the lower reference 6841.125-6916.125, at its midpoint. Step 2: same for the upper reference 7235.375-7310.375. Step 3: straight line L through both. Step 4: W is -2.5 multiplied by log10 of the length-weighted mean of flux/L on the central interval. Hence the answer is -0.20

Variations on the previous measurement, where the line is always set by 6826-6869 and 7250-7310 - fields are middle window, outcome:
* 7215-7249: 0.132 mag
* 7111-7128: 0.080 mag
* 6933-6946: -0.165 mag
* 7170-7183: 0.226 mag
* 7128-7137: 0.464 mag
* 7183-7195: 0.161 mag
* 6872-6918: -0.014 mag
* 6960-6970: -0.195 mag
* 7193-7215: 0.247 mag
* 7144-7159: 0.335 mag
